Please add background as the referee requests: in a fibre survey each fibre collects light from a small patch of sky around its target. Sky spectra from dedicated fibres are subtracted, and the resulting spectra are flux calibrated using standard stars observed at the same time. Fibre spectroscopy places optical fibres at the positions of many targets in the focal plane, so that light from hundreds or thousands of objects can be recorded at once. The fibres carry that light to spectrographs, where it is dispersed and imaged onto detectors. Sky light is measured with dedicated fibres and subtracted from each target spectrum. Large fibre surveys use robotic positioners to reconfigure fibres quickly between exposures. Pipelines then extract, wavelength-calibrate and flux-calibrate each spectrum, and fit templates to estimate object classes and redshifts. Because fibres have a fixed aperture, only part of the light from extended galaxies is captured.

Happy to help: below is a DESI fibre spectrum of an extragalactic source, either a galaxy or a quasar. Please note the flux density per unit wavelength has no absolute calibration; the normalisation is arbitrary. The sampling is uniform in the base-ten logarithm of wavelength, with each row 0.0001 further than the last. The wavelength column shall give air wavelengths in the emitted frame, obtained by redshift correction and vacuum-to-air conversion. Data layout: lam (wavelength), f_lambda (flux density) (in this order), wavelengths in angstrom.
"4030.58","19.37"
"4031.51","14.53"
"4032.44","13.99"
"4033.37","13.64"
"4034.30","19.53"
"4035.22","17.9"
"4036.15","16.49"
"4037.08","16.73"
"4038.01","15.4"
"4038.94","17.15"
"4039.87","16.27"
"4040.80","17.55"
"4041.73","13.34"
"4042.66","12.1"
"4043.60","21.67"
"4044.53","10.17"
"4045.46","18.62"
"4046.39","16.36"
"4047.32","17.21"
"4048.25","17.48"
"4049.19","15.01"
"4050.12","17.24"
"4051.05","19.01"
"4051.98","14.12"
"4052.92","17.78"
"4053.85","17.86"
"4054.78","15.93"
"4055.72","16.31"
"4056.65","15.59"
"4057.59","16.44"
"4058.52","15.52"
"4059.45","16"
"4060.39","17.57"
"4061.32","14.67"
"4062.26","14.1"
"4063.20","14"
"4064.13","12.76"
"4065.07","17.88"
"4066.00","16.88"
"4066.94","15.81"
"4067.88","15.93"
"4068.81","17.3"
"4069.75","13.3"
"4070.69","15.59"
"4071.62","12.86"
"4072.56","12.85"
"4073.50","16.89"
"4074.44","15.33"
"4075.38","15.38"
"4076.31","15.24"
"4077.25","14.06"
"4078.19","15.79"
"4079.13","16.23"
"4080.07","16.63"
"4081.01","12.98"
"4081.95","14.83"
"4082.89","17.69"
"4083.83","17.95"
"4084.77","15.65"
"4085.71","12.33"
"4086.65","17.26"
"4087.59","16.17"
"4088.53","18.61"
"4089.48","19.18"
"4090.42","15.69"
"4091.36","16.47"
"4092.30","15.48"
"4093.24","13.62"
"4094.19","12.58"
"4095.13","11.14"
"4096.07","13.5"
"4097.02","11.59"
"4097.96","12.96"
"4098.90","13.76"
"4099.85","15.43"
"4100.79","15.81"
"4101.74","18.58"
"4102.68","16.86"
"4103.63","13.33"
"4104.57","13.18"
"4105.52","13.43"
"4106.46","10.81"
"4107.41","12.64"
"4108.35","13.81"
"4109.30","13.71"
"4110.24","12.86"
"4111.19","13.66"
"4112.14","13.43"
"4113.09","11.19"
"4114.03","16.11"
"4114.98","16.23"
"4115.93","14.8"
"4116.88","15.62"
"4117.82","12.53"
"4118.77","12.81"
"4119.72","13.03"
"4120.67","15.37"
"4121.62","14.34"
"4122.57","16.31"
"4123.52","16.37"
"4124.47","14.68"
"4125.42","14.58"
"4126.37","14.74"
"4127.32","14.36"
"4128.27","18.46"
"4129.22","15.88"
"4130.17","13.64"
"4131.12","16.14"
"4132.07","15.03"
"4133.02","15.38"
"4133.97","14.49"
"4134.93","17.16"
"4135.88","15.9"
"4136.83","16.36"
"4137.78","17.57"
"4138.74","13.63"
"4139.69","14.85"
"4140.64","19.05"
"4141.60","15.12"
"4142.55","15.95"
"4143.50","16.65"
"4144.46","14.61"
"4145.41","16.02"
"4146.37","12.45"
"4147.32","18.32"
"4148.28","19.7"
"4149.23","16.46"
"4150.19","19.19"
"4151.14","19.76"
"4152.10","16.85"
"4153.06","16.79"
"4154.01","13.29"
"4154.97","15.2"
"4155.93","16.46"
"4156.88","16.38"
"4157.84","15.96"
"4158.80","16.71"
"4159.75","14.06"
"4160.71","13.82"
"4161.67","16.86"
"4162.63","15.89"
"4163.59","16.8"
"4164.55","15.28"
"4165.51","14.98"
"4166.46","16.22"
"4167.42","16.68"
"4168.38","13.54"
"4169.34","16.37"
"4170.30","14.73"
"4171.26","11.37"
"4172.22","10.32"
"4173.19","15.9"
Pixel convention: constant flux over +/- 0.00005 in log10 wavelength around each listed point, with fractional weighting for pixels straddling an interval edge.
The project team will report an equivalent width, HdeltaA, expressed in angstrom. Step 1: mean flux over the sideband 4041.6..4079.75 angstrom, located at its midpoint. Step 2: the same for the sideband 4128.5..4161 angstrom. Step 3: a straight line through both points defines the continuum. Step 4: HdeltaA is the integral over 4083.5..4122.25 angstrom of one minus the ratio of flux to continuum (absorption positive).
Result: 3.5 angstrom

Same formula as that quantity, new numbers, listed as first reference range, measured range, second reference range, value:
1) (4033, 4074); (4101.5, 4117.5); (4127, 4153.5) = 2.1 angstrom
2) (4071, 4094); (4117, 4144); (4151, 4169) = 0.6 angstrom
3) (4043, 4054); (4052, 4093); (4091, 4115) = -0.7 angstrom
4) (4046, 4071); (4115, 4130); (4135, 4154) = 1.3 angstrom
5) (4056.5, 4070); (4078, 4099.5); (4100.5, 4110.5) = -0.6 angstrom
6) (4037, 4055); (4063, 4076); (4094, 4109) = 0.0 angstrom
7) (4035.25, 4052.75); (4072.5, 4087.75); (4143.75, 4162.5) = 0.7 angstrom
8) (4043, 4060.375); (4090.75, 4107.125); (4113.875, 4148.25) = 1.9 angstrom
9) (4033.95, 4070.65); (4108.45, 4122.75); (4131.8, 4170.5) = 1.8 angstrom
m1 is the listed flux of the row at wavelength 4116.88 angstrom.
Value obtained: 15.62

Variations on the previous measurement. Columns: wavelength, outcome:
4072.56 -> 12.85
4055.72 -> 16.31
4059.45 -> 16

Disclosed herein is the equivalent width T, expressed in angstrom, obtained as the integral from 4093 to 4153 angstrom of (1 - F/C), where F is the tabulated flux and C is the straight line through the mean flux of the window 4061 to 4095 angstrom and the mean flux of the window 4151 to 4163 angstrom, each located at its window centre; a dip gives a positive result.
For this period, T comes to 2.58 angstrom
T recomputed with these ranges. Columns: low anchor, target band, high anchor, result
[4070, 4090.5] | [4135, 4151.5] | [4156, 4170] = -0.9 angstrom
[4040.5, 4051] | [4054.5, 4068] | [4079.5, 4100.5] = 0.1 angstrom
